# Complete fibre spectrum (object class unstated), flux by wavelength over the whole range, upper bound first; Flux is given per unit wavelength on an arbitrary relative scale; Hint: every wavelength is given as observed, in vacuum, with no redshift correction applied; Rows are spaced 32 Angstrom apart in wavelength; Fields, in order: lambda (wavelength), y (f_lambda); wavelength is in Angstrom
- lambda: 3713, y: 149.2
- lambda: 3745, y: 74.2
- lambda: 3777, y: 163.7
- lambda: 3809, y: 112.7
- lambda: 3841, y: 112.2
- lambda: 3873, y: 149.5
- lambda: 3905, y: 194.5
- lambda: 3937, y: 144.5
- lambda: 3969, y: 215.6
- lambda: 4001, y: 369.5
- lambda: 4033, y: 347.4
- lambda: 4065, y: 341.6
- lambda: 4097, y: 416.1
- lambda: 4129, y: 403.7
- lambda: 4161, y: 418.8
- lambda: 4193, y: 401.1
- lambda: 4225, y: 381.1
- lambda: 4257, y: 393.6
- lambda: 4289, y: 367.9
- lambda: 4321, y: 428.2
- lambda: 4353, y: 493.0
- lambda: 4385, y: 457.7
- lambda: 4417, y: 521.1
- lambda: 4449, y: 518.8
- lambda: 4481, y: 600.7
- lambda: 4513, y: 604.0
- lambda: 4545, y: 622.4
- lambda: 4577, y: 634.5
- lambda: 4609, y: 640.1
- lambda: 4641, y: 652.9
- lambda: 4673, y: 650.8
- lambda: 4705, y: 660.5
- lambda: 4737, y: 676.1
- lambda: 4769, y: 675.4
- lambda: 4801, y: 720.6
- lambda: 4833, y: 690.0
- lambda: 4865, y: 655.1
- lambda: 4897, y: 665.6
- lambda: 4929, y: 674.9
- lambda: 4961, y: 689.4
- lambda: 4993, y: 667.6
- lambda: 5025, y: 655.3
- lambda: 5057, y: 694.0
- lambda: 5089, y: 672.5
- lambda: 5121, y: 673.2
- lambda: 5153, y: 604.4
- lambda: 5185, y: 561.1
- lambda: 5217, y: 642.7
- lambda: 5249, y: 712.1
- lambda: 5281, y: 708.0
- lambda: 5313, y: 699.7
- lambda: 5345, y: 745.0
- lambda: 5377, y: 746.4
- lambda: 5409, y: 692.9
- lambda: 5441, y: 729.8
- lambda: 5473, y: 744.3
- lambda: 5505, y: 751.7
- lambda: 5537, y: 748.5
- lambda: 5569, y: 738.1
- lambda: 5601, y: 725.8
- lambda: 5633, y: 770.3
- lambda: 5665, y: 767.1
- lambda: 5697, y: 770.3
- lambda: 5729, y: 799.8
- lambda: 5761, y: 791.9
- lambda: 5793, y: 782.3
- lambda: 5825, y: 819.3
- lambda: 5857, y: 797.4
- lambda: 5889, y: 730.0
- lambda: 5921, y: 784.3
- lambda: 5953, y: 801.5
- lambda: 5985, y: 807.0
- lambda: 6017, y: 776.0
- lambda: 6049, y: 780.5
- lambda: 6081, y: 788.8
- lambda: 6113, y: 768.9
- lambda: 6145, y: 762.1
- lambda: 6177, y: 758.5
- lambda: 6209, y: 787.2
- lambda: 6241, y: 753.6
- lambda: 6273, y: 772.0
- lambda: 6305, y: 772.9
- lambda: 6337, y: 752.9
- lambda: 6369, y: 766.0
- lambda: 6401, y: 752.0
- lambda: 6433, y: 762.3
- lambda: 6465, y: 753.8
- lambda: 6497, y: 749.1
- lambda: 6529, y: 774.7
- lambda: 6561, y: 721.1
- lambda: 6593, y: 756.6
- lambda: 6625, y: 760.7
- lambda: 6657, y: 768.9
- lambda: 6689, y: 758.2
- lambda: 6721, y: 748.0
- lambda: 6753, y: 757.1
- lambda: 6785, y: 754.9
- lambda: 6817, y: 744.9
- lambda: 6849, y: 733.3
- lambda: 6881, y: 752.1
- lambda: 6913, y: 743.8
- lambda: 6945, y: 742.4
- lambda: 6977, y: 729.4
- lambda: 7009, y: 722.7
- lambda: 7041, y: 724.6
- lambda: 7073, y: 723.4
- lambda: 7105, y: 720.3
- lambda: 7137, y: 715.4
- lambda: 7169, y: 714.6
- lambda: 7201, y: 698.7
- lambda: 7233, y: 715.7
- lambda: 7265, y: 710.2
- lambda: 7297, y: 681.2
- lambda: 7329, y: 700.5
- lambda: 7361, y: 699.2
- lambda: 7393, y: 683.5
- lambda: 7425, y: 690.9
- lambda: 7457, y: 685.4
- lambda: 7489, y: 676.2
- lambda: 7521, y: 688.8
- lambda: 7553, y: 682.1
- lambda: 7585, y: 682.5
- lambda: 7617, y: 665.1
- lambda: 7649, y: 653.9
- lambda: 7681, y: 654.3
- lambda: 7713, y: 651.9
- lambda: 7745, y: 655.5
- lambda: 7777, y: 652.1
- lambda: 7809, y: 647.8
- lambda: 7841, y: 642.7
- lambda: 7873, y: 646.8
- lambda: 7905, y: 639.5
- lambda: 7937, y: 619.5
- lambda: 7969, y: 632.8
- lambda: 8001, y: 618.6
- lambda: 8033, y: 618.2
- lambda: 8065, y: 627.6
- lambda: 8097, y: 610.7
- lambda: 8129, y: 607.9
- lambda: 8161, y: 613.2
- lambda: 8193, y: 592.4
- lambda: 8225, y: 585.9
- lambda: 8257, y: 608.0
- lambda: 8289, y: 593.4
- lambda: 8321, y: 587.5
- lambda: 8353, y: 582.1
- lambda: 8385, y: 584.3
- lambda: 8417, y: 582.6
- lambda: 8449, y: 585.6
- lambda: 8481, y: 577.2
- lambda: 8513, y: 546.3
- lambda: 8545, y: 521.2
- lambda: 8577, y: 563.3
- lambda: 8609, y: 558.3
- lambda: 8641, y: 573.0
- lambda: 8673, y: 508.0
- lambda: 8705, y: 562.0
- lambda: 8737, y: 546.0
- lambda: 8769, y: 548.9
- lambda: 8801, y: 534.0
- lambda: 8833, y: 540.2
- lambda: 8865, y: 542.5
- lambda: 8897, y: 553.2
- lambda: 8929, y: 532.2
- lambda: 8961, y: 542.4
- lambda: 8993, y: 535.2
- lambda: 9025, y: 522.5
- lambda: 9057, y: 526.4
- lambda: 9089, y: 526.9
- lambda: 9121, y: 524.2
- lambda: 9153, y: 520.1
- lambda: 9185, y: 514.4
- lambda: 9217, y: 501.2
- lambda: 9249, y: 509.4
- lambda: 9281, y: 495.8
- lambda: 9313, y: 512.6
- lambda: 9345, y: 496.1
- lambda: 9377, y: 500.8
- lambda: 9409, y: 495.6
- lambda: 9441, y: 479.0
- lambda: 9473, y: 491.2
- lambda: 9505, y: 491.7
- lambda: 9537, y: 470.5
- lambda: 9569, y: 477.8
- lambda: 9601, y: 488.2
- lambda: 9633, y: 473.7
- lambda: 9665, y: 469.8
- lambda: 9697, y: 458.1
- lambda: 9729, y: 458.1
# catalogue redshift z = 0.000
